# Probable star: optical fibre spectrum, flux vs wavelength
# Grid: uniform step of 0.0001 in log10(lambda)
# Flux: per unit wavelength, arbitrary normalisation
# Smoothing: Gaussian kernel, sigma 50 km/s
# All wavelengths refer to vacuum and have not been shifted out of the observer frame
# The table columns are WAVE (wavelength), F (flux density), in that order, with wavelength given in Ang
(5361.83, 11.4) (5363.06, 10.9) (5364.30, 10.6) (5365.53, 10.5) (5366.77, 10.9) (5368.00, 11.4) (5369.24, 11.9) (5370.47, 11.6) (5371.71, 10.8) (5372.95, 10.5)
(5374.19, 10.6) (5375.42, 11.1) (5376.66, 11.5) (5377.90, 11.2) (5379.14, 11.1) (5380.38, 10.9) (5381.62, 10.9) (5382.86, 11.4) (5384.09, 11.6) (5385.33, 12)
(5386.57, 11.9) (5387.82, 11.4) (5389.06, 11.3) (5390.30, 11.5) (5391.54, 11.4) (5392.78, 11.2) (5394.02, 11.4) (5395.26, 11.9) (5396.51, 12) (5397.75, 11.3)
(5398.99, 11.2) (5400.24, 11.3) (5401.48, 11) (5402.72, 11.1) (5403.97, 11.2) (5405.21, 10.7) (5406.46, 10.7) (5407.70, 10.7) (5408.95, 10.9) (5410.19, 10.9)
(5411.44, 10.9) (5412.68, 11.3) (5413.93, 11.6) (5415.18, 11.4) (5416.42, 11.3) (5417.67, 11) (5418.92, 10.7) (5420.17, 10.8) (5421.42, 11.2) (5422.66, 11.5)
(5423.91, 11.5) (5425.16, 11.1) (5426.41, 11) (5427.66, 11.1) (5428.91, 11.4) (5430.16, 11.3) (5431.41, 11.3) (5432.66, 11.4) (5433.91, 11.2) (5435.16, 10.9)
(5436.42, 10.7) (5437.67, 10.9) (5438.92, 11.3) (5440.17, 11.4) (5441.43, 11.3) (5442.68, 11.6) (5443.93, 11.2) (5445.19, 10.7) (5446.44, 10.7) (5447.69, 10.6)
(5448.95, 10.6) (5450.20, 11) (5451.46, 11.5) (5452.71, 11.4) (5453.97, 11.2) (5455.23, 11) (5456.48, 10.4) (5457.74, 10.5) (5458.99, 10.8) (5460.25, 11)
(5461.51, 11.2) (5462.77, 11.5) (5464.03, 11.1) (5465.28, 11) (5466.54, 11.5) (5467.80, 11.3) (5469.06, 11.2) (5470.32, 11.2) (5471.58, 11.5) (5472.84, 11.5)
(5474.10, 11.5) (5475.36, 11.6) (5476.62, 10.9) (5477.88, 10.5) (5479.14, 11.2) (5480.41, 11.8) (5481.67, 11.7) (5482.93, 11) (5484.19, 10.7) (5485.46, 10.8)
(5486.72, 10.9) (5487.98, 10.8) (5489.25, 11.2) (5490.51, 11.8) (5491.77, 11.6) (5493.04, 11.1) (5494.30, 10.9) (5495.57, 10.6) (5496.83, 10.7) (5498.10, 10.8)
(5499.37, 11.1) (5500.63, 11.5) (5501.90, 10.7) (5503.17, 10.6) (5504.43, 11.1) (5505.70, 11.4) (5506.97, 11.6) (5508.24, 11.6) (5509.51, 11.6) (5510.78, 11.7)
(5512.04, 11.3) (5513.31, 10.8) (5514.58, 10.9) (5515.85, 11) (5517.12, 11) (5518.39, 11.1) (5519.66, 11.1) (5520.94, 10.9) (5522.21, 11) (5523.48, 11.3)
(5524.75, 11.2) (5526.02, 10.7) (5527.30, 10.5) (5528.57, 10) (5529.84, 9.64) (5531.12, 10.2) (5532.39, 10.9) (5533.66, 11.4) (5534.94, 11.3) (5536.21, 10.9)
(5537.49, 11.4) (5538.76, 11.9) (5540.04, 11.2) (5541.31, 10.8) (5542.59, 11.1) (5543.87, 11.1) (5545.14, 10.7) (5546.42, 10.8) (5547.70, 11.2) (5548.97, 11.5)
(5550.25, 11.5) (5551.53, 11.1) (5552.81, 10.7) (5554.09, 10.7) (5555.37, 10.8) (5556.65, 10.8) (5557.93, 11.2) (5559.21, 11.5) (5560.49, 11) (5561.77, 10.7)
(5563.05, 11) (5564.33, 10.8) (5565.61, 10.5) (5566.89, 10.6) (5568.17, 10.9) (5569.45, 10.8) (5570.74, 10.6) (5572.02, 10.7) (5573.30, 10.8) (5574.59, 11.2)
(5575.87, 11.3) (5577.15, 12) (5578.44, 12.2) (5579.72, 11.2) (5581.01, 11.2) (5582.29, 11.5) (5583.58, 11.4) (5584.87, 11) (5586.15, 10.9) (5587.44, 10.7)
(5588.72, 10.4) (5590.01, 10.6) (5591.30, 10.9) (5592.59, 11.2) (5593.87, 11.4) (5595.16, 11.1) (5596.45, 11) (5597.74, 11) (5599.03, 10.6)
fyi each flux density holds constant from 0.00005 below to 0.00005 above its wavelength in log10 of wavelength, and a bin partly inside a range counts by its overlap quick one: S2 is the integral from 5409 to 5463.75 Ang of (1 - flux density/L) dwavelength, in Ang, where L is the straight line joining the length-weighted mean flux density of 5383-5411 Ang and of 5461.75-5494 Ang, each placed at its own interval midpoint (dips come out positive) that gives 0.83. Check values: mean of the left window 11.3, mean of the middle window 11.1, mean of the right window 11.2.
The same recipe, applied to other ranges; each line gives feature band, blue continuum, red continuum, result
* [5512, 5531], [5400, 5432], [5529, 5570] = 0.3 Ang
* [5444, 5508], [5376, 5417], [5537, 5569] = 0.3 Ang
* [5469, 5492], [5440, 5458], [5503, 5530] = -0.4 Ang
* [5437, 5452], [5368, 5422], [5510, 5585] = 0.1 Ang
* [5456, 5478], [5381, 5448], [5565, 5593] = 0.0 Ang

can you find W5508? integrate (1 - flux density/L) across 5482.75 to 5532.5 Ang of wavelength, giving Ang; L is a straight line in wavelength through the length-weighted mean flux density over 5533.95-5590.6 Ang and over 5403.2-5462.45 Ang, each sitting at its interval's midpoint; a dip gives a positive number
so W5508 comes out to 0.3 Ang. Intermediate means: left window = 11.1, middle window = 11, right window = 11.1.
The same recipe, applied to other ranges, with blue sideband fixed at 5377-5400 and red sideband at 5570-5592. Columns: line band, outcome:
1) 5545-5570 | 0.41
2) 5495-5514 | 0.13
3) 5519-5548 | 0.65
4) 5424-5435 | 0.12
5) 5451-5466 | 0.33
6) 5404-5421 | 0.56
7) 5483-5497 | 0.28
